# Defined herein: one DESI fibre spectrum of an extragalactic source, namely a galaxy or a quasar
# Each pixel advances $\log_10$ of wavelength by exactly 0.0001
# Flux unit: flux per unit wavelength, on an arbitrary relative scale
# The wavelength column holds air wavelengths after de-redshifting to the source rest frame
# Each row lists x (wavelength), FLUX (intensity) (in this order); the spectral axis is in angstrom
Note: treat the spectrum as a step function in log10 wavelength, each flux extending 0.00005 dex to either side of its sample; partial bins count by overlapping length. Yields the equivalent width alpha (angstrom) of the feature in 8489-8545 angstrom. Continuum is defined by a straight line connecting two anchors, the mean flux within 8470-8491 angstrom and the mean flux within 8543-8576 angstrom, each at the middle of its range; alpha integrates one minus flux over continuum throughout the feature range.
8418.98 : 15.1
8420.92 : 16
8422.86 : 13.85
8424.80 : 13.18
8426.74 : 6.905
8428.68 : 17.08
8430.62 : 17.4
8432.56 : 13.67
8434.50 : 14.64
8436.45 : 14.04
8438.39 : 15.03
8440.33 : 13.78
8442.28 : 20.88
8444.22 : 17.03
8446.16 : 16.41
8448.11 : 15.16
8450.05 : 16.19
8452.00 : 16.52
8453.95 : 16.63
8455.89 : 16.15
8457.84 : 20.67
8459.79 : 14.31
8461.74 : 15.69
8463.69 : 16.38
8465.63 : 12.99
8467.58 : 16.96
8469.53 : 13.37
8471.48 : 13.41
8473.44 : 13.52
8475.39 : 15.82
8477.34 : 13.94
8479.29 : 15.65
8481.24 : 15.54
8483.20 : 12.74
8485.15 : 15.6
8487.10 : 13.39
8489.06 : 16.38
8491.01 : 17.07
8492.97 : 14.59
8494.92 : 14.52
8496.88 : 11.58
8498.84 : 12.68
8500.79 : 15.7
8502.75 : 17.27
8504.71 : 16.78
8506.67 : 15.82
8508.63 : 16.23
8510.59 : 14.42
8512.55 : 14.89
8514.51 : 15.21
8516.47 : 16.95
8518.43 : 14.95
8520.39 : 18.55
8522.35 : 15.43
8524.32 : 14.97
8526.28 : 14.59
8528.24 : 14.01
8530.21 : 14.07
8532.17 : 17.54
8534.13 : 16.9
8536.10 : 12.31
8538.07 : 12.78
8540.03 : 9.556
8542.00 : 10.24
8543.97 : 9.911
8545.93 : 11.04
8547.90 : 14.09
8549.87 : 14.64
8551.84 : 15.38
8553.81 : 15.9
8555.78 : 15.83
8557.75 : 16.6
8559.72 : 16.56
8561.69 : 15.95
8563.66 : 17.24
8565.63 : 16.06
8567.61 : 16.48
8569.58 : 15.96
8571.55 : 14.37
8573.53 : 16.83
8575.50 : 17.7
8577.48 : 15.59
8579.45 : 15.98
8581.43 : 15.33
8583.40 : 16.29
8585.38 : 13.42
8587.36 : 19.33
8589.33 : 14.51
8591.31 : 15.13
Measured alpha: 1.1 angstrom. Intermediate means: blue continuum 14.7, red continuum 15.3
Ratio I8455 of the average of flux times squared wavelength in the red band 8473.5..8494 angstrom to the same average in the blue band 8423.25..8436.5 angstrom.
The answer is 1.1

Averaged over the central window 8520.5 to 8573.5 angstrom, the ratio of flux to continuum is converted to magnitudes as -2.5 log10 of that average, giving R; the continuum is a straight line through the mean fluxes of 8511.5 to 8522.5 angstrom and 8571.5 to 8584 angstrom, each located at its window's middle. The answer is 0.10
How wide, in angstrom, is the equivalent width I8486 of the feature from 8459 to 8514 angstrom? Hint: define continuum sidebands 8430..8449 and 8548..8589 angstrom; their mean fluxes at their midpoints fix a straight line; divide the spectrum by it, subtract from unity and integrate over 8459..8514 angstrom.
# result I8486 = 3.31 angstrom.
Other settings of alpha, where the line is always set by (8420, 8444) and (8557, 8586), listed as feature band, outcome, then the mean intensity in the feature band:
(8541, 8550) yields 2.3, 11.7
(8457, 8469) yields -0.8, 16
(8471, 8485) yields 0.7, 14.5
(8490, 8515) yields 0.5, 15.1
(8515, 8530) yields 0.1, 15.5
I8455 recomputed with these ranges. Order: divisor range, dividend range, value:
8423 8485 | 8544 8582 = 1.05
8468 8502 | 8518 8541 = 1.02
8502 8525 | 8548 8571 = 1.01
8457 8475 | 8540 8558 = 0.90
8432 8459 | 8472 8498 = 0.91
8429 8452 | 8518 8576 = 0.96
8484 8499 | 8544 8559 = 1.01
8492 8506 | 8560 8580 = 1.12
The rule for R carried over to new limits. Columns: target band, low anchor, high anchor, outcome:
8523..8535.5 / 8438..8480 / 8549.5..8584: 0.049 mag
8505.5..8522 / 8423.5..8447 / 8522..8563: -0.105 mag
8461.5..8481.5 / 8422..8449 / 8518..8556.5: -0.011 mag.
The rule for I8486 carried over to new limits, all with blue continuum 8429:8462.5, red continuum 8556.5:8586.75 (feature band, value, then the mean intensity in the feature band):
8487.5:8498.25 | 1.0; 14.7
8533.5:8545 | 3.1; 11.8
